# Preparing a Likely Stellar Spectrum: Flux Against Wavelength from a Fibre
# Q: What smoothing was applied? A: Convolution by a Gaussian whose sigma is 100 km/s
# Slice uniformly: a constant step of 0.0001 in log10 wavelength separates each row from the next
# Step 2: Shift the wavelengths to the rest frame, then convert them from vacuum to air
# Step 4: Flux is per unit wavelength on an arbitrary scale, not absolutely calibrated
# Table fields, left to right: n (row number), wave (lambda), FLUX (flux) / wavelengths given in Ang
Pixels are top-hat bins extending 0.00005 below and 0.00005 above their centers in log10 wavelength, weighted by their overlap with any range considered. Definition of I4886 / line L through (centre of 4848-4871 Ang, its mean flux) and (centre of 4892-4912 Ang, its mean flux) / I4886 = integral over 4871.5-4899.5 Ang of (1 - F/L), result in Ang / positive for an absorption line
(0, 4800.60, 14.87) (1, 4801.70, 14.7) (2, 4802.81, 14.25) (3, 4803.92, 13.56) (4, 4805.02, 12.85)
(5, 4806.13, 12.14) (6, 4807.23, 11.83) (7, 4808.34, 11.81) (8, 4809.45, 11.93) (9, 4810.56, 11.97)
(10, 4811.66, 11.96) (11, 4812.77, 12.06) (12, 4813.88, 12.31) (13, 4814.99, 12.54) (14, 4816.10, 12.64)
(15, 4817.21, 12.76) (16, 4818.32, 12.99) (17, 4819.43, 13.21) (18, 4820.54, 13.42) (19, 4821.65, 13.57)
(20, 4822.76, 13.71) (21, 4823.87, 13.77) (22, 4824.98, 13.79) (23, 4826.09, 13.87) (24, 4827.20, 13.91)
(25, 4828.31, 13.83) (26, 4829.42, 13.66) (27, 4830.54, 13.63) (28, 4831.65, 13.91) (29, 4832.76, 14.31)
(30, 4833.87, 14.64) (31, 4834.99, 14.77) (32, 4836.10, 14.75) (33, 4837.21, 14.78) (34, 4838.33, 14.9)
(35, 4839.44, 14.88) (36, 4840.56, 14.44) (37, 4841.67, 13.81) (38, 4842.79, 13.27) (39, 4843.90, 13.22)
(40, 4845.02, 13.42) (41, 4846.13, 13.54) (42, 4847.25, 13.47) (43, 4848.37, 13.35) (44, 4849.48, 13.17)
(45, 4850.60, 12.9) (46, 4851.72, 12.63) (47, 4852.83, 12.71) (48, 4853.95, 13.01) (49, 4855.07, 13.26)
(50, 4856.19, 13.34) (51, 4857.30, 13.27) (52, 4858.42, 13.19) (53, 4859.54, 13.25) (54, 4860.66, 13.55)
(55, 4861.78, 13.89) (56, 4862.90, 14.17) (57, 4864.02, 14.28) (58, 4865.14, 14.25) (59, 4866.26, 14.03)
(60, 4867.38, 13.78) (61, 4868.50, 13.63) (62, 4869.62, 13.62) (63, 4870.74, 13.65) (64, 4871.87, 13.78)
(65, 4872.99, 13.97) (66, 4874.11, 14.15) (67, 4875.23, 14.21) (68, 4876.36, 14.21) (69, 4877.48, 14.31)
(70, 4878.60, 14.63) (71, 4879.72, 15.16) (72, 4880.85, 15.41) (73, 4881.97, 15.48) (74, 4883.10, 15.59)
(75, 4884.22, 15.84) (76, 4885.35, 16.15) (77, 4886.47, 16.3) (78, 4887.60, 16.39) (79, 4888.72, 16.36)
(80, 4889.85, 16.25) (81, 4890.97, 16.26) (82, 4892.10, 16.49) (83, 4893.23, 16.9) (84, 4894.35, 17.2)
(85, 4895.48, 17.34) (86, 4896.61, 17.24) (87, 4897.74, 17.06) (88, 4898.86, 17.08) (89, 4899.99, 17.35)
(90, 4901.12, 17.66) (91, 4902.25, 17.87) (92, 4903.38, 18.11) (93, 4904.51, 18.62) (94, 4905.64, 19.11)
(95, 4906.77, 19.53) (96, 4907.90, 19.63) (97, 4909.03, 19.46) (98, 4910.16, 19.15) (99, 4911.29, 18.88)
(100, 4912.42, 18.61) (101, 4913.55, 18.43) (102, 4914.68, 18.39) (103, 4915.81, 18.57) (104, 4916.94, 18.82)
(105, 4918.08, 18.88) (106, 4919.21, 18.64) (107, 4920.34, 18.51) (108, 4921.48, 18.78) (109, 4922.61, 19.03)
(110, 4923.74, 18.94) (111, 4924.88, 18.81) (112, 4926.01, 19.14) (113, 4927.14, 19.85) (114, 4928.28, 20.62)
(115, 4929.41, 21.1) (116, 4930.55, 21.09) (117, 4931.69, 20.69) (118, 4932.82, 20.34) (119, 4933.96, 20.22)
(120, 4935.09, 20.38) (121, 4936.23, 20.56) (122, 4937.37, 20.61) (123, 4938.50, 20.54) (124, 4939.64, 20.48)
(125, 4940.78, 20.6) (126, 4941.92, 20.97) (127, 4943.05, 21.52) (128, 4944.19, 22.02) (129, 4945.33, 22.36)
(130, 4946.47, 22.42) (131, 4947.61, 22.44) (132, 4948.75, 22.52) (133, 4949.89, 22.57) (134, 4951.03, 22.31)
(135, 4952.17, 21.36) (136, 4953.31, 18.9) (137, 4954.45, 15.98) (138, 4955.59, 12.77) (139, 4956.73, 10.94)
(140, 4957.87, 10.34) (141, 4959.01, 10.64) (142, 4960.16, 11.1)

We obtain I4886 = 0.92 Ang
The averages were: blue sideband 13.5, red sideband 18.1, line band 15.8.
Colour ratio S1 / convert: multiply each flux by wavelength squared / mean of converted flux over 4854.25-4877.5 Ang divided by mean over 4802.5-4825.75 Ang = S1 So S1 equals 1.10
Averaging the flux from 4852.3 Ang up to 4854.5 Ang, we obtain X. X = 12.8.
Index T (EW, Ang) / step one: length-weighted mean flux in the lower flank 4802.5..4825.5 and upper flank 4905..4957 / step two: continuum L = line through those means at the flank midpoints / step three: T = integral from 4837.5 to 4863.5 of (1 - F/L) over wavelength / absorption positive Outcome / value 2.5 Ang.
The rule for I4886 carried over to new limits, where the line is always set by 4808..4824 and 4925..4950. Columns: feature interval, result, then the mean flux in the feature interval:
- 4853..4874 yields 3.0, 13.7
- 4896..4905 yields 0.4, 17.6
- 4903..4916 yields 0.1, 18.9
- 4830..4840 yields -0.4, 14.5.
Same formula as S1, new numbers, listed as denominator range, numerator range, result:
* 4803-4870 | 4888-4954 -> 1.49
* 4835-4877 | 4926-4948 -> 1.57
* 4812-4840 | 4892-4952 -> 1.49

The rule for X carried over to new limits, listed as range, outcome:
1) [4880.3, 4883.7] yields 15.5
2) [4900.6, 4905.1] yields 18.1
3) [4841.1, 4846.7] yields 13.5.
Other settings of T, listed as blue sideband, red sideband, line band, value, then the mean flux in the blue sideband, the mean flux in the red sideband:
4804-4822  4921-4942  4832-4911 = 5.39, 12.5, 20.1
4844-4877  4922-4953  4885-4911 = -0.67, 13.6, 20.9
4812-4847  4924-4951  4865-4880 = 2.26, 13.7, 21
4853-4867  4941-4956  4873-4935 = -2.12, 13.6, 20.7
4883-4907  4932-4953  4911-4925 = 0.32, 17.1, 21.3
